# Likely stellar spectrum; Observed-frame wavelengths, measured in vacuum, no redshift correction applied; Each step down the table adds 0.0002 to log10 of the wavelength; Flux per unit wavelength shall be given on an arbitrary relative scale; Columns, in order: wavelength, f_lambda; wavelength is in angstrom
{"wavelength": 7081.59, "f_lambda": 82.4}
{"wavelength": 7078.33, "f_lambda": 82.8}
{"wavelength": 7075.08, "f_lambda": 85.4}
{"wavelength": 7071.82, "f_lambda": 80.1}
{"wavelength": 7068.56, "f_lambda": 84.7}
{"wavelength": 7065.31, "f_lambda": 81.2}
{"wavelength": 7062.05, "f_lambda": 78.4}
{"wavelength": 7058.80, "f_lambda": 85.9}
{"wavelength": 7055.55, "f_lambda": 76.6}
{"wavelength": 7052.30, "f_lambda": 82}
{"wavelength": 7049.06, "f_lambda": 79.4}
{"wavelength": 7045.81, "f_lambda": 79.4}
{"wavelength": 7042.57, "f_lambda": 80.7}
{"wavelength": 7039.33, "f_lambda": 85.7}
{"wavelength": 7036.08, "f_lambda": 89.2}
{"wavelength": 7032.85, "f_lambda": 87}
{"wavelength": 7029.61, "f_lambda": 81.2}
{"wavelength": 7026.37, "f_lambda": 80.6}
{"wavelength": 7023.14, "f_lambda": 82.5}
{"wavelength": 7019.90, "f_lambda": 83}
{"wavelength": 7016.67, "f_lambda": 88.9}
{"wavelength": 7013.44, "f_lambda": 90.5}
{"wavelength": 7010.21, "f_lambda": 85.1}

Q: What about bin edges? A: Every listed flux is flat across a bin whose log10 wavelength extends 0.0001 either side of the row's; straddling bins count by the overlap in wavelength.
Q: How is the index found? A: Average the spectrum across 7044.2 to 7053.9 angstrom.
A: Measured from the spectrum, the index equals 80.3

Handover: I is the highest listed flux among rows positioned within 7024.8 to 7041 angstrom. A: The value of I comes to 89.2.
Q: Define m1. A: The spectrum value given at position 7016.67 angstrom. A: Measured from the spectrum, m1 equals 88.9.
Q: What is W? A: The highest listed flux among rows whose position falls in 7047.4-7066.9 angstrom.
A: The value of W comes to 85.9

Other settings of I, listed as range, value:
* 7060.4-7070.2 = 84.7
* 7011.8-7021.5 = 90.5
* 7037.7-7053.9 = 85.7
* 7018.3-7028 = 83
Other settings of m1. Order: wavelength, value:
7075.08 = 85.4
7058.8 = 85.9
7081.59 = 82.4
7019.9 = 83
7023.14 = 82.5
